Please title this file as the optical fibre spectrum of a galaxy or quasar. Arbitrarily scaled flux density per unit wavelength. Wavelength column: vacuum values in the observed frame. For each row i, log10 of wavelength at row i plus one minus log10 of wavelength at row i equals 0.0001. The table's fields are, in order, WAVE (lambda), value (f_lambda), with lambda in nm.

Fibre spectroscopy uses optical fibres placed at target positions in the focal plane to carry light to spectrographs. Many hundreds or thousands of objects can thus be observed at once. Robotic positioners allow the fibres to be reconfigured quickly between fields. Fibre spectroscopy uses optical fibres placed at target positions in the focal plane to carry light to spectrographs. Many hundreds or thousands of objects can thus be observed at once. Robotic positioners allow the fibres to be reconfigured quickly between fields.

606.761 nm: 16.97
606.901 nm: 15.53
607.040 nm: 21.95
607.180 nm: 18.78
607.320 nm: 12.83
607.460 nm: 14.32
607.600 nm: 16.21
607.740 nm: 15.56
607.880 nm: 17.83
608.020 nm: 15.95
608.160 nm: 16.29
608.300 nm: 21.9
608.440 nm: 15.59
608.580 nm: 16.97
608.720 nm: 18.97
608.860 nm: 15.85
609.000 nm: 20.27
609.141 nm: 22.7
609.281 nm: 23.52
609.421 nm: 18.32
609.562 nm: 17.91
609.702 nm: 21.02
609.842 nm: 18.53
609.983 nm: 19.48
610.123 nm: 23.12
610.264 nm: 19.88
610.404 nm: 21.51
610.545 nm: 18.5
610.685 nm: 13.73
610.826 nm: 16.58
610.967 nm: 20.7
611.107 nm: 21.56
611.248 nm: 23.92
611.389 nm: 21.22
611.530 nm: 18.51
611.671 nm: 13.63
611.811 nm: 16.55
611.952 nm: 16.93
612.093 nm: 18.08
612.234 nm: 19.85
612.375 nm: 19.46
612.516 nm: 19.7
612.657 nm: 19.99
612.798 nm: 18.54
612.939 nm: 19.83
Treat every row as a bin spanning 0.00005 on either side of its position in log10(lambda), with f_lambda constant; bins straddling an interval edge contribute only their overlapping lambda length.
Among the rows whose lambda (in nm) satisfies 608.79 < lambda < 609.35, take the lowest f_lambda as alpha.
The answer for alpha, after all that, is 15.85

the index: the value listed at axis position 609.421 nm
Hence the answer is 18.32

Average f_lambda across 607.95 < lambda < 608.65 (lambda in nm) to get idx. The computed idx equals 17.3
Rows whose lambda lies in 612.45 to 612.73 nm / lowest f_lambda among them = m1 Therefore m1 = 19.7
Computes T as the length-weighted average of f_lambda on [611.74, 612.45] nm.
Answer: 18.2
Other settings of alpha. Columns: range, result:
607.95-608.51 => 15.59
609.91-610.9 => 13.73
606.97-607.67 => 12.83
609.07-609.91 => 17.91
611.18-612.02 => 13.63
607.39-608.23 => 14.32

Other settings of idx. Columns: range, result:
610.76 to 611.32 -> 20.7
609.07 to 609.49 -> 21.5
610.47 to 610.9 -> 16.3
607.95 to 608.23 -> 16.1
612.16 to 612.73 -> 19.7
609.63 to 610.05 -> 19.7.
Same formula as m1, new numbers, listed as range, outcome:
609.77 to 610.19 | 18.53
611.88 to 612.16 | 16.93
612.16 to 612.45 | 19.46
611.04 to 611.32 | 21.56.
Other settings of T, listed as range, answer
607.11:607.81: 15.5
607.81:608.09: 16.9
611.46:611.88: 16.3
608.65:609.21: 19.4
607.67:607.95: 16.7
